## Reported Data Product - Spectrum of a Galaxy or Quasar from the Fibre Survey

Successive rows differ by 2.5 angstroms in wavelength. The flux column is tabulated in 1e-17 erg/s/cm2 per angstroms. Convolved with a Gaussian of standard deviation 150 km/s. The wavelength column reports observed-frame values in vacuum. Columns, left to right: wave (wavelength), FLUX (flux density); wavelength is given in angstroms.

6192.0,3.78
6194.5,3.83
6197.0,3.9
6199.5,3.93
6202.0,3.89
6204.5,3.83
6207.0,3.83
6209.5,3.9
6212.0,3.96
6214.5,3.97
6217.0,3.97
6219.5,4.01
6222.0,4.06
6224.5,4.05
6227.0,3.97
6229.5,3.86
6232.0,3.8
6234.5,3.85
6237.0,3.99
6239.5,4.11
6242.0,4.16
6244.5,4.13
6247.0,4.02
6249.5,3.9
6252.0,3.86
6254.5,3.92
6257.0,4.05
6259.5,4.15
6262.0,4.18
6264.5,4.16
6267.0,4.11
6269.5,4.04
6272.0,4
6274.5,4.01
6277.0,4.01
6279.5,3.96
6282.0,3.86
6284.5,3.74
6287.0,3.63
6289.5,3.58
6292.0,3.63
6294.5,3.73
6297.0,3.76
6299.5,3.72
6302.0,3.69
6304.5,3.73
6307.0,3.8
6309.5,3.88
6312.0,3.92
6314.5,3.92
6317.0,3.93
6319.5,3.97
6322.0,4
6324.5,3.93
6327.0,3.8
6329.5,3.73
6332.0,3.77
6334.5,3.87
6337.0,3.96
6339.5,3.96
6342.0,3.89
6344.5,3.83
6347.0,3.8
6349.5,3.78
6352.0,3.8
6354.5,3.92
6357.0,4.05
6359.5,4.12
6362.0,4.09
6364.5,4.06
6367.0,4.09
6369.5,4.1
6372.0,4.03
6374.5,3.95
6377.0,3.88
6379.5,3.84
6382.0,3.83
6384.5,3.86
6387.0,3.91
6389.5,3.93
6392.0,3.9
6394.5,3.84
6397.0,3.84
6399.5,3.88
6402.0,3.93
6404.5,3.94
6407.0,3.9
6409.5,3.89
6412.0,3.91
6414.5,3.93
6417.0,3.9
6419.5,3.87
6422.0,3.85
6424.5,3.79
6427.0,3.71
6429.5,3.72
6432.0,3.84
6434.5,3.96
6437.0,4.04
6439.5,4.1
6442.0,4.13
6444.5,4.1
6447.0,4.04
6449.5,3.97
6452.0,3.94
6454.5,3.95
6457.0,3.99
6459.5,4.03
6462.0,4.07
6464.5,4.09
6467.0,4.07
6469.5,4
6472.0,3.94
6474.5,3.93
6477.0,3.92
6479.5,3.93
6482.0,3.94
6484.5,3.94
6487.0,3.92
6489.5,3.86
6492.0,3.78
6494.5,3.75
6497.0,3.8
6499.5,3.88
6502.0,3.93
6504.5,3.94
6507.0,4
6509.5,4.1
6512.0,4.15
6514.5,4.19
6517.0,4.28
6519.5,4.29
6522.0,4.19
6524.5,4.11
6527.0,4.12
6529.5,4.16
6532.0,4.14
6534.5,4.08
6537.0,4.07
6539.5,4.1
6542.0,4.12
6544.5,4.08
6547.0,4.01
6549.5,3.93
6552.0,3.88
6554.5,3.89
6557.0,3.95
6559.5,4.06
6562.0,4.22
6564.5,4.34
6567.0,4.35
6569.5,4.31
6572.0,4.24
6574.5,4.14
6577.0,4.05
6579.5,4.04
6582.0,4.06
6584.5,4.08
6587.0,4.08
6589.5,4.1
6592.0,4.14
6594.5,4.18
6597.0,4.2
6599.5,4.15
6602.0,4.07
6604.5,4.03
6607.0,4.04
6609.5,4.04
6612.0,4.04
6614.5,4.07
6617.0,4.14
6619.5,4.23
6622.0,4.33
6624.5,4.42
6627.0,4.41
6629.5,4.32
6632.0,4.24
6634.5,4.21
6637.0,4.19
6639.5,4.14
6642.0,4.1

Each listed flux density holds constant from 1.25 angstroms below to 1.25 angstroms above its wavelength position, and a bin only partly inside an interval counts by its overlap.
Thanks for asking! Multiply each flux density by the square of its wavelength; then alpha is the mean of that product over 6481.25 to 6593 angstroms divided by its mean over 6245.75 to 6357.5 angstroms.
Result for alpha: 1.13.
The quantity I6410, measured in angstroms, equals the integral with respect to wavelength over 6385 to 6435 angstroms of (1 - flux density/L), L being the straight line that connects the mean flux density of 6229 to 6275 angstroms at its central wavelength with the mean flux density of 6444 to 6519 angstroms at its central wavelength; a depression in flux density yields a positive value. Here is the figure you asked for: 1.55 angstroms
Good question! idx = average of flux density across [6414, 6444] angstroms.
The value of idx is 3.91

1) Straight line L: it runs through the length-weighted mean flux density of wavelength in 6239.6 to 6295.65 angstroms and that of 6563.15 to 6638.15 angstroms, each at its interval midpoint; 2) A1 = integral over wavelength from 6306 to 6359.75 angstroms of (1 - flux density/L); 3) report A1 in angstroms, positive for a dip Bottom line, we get 1.4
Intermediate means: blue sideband 3.95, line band 3.89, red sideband 4.17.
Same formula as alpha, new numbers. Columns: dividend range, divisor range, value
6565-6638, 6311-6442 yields 1.14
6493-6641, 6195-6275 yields 1.15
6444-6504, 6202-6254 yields 1.08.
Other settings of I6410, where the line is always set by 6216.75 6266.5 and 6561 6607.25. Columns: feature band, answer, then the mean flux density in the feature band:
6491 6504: 0.88 angstroms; 3.84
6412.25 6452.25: 1.56 angstroms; 3.93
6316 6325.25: 0.19 angstroms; 3.96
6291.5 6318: 1.59 angstroms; 3.8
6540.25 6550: 0.21 angstroms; 4.05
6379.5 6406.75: 1.26 angstroms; 3.88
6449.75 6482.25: 0.93 angstroms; 3.99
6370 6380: 0.30 angstroms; 3.94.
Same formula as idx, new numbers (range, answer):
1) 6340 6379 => 3.96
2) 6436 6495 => 3.98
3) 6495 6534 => 4.08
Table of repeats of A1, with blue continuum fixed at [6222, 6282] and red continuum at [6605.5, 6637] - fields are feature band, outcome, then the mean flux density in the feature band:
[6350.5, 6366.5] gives 0.2 angstroms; 4.01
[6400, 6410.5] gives 0.5 angstroms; 3.91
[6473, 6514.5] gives 2.1 angstroms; 3.93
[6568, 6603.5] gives 0.5 angstroms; 4.13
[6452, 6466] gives 0.3 angstroms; 4.02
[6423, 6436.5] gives 0.9 angstroms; 3.82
